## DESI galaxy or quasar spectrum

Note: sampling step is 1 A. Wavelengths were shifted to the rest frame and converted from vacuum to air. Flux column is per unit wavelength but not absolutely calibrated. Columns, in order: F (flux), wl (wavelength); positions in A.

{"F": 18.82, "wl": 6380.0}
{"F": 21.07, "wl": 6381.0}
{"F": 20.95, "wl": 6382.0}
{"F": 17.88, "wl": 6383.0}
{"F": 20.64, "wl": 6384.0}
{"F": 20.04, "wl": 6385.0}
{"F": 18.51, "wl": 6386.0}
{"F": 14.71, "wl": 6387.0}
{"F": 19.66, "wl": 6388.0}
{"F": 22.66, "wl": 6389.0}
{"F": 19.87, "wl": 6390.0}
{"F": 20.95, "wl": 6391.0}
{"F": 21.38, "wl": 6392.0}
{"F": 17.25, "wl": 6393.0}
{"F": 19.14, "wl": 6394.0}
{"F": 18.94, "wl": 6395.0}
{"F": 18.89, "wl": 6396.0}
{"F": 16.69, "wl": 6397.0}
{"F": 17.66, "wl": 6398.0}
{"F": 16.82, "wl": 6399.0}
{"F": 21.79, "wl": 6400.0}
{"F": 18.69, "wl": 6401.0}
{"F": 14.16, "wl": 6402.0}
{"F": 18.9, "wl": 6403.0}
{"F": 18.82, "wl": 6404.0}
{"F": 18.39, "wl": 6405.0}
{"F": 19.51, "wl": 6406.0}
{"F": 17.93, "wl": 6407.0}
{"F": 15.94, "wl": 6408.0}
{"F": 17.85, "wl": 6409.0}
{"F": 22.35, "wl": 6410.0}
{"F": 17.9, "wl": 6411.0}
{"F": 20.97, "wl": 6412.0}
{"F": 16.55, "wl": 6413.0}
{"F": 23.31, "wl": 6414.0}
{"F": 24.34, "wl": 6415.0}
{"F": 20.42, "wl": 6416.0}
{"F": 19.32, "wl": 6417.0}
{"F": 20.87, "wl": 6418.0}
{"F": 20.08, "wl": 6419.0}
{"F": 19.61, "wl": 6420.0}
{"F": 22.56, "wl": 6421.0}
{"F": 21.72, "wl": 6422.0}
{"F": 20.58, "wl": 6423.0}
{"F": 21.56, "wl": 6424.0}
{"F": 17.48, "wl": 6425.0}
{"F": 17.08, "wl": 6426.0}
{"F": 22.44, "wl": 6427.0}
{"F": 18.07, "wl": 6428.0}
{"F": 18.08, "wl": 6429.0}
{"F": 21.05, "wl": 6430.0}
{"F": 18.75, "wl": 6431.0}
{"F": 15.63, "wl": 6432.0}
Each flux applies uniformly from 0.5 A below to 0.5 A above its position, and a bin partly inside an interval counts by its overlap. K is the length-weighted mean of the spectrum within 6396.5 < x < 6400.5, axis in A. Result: 18.2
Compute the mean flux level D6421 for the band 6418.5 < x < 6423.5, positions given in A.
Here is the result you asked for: 20.9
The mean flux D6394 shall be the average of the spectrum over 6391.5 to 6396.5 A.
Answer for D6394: 19.1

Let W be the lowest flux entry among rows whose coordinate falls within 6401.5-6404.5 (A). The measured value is 14.16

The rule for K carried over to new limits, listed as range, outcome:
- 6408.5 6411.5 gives 19.4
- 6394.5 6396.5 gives 18.9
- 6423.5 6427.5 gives 19.6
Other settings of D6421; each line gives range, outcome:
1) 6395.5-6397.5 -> 17.8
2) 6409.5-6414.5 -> 20.2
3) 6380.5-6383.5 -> 20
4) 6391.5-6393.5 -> 19.3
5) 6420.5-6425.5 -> 20.8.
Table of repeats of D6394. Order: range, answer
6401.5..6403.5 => 16.5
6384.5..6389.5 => 19.1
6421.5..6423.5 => 21.1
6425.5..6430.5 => 19.3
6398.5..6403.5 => 18.1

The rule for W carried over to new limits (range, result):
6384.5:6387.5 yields 14.71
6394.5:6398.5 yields 16.69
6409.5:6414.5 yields 16.55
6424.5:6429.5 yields 17.08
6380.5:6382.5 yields 20.95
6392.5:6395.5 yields 17.25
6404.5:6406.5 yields 18.39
